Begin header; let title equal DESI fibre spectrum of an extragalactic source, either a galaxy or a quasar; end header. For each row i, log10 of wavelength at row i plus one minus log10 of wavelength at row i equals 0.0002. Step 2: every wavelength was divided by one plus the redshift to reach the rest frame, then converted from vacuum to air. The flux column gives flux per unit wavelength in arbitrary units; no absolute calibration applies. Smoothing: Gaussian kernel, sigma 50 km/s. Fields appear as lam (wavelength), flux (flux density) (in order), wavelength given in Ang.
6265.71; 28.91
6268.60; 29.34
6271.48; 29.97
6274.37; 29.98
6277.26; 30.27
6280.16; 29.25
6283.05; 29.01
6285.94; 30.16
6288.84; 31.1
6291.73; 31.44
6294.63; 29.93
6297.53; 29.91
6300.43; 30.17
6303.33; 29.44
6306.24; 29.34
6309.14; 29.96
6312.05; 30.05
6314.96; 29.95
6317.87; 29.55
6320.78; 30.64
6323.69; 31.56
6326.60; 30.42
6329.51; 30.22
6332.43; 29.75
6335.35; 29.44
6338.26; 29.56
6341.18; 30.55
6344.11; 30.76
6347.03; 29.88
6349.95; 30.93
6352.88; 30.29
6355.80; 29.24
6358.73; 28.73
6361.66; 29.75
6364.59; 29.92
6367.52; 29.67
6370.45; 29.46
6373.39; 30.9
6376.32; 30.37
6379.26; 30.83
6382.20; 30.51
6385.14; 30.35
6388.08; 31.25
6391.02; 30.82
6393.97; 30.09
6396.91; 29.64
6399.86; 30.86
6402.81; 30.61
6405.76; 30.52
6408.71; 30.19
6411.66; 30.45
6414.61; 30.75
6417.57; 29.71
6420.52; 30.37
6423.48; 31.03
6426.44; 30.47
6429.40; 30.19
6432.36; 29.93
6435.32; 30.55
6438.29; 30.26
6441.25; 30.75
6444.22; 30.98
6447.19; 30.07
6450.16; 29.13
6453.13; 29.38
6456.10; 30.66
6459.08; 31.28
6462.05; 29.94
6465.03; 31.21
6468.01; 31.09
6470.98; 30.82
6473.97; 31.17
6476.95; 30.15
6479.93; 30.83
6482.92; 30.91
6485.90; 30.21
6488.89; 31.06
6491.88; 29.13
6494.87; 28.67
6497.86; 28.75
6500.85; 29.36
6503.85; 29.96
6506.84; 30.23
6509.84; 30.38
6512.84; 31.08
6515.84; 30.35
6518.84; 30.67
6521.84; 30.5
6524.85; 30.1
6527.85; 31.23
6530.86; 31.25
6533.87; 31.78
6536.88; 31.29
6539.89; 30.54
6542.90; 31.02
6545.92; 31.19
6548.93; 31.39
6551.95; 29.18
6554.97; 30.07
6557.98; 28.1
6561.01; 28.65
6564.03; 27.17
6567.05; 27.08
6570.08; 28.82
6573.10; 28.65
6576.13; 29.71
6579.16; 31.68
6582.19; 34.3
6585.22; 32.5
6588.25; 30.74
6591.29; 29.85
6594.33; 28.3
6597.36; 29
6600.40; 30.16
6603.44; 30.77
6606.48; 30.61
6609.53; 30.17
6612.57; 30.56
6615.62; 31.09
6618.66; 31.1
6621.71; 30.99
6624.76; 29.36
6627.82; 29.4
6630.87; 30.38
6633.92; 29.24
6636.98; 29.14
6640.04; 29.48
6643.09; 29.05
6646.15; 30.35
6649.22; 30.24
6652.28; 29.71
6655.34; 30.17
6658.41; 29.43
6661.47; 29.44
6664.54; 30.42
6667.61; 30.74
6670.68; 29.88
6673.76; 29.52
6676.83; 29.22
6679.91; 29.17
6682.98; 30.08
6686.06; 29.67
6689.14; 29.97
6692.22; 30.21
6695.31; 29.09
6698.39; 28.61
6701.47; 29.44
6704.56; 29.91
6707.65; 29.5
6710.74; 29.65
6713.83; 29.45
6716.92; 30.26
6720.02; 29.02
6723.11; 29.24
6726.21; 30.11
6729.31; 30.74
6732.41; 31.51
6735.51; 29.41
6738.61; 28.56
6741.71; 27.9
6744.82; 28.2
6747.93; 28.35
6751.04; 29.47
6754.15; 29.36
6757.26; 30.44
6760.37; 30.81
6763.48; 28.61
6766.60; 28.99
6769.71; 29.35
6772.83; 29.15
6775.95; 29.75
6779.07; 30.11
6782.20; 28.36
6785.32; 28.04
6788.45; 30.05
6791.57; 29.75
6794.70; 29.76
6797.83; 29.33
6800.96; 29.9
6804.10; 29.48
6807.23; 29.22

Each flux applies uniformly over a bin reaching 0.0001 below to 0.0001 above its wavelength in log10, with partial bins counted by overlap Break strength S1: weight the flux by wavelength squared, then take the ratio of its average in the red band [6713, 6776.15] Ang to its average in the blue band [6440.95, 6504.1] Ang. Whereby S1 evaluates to 1.06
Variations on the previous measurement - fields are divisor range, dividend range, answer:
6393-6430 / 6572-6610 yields 1.06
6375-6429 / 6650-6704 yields 1.06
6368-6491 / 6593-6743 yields 1.05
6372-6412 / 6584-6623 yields 1.06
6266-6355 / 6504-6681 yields 1.09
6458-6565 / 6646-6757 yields 1.03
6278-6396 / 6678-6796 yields 1.11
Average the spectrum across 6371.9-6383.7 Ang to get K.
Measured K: 30.6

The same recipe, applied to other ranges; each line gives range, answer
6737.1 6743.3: 28.2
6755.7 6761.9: 30.6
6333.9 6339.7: 29.5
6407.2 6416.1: 30.5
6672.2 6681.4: 29.3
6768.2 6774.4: 29.2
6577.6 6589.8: 32.3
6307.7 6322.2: 30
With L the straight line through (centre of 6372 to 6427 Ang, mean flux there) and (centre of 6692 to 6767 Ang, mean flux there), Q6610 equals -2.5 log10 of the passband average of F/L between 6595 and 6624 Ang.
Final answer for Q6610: -0.020 mag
